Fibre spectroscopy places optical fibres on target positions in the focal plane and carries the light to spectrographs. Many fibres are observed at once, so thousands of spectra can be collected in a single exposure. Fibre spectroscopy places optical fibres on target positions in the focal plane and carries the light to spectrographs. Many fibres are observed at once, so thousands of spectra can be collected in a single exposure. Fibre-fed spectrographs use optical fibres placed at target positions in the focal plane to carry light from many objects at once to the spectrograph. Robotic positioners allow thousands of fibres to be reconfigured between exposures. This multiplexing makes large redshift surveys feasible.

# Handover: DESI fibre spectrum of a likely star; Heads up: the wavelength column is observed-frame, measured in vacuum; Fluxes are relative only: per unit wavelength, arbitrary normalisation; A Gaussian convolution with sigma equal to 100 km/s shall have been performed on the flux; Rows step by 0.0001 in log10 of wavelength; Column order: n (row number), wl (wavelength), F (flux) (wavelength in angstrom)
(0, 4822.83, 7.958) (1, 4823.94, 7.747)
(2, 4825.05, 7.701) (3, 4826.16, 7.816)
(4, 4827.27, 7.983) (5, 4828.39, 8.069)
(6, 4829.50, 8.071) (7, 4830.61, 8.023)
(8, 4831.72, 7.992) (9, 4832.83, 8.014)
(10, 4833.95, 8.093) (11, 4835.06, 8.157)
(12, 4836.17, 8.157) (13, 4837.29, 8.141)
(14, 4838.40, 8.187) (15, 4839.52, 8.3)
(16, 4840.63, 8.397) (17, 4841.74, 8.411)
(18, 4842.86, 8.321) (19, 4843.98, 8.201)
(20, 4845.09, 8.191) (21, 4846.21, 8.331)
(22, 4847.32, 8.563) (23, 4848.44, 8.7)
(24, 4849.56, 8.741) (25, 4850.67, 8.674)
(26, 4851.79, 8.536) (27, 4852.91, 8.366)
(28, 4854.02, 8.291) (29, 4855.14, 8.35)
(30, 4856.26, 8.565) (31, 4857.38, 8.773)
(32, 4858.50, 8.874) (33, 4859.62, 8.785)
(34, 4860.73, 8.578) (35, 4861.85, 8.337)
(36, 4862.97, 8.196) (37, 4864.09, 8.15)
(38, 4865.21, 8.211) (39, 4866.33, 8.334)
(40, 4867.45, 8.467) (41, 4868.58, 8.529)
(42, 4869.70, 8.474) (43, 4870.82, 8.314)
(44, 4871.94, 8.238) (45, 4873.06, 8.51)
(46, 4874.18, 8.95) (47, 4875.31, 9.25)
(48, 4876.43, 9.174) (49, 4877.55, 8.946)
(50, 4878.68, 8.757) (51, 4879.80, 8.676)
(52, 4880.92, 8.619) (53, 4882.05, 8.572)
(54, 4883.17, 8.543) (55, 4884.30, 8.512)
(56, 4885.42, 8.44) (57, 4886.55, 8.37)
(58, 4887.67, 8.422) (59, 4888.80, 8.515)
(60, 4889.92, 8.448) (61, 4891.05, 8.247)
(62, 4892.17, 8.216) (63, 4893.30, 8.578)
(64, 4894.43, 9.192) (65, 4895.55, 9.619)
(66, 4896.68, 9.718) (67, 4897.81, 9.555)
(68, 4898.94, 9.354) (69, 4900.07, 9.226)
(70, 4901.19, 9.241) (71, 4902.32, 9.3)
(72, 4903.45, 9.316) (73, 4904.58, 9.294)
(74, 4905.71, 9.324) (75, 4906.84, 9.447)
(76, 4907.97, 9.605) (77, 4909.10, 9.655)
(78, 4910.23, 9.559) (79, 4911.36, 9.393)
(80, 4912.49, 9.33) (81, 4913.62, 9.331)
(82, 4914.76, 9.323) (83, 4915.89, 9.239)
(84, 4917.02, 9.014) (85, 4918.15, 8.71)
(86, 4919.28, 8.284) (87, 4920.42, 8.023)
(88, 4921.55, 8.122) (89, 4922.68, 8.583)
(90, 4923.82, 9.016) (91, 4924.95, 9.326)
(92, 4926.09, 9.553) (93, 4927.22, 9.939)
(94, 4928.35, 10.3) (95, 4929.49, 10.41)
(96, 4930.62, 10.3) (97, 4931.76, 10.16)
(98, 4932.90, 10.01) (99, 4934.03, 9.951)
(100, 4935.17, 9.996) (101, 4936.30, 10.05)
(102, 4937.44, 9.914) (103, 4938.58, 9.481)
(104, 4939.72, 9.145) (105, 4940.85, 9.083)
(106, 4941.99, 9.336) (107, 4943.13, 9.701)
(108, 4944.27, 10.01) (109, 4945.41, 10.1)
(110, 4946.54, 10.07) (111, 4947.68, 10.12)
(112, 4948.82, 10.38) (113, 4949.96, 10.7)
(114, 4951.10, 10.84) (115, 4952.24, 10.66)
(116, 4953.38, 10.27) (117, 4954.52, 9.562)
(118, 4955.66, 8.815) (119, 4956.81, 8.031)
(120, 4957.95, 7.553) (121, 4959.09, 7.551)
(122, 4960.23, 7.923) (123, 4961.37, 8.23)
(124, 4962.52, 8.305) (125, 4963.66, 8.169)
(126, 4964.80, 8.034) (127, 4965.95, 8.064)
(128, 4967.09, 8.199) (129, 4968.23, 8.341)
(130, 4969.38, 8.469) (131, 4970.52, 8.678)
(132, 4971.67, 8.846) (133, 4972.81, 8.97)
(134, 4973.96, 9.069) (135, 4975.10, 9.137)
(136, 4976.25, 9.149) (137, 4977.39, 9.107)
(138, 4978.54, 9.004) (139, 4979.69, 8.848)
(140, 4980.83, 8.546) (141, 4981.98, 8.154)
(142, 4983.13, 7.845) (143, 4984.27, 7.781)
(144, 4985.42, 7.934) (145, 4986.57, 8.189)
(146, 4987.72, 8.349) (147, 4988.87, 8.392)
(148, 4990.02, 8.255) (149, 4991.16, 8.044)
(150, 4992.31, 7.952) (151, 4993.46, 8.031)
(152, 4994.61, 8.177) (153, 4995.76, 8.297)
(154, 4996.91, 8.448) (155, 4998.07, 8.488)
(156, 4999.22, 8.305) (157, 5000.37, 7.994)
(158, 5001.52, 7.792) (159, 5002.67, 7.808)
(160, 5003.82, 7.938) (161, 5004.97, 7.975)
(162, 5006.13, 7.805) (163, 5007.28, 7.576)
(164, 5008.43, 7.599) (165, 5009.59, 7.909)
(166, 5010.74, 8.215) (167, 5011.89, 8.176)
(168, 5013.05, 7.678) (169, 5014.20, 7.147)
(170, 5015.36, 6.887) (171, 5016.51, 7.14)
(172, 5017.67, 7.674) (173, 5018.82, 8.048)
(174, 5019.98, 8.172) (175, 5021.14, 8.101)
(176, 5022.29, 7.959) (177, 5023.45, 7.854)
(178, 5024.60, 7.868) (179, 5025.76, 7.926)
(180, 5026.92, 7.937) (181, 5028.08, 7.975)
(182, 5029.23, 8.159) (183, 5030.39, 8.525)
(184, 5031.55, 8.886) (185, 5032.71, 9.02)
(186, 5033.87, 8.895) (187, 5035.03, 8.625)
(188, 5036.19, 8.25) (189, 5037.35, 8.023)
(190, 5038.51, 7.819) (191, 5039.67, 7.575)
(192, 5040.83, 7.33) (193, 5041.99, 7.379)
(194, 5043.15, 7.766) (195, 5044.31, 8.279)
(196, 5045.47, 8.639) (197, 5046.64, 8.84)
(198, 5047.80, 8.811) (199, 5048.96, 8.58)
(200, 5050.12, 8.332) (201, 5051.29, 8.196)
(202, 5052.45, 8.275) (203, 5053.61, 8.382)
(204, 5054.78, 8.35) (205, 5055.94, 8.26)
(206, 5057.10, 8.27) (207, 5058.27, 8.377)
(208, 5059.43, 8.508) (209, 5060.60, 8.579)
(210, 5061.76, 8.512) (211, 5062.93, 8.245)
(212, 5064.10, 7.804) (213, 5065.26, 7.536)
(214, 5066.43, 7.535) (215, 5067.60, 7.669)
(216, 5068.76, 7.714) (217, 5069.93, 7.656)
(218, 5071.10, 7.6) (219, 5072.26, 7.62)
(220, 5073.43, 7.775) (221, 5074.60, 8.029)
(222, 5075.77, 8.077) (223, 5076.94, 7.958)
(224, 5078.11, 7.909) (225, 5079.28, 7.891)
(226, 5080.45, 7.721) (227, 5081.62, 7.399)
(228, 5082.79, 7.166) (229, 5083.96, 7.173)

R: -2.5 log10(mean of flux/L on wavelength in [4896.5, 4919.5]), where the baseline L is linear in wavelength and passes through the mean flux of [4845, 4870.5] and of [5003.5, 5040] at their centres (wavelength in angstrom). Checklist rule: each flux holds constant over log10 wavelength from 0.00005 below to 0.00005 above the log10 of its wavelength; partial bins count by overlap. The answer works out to -0.12 mag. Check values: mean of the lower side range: 8.48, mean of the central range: 9.3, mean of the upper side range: 7.98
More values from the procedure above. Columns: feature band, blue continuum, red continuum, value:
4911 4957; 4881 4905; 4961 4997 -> -0.11 mag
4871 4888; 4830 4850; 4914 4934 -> 0.01 mag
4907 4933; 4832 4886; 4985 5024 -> -0.13 mag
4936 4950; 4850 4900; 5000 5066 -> -0.17 mag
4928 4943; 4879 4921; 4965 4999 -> -0.13 mag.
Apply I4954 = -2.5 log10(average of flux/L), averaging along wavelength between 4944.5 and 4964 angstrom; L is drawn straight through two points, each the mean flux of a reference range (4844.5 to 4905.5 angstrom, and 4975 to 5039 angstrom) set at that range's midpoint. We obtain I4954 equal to -0.11 mag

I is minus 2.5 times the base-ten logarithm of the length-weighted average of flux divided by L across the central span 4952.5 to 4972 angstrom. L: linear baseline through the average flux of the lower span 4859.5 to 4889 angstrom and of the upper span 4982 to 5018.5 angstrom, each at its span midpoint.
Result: -0.04 mag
